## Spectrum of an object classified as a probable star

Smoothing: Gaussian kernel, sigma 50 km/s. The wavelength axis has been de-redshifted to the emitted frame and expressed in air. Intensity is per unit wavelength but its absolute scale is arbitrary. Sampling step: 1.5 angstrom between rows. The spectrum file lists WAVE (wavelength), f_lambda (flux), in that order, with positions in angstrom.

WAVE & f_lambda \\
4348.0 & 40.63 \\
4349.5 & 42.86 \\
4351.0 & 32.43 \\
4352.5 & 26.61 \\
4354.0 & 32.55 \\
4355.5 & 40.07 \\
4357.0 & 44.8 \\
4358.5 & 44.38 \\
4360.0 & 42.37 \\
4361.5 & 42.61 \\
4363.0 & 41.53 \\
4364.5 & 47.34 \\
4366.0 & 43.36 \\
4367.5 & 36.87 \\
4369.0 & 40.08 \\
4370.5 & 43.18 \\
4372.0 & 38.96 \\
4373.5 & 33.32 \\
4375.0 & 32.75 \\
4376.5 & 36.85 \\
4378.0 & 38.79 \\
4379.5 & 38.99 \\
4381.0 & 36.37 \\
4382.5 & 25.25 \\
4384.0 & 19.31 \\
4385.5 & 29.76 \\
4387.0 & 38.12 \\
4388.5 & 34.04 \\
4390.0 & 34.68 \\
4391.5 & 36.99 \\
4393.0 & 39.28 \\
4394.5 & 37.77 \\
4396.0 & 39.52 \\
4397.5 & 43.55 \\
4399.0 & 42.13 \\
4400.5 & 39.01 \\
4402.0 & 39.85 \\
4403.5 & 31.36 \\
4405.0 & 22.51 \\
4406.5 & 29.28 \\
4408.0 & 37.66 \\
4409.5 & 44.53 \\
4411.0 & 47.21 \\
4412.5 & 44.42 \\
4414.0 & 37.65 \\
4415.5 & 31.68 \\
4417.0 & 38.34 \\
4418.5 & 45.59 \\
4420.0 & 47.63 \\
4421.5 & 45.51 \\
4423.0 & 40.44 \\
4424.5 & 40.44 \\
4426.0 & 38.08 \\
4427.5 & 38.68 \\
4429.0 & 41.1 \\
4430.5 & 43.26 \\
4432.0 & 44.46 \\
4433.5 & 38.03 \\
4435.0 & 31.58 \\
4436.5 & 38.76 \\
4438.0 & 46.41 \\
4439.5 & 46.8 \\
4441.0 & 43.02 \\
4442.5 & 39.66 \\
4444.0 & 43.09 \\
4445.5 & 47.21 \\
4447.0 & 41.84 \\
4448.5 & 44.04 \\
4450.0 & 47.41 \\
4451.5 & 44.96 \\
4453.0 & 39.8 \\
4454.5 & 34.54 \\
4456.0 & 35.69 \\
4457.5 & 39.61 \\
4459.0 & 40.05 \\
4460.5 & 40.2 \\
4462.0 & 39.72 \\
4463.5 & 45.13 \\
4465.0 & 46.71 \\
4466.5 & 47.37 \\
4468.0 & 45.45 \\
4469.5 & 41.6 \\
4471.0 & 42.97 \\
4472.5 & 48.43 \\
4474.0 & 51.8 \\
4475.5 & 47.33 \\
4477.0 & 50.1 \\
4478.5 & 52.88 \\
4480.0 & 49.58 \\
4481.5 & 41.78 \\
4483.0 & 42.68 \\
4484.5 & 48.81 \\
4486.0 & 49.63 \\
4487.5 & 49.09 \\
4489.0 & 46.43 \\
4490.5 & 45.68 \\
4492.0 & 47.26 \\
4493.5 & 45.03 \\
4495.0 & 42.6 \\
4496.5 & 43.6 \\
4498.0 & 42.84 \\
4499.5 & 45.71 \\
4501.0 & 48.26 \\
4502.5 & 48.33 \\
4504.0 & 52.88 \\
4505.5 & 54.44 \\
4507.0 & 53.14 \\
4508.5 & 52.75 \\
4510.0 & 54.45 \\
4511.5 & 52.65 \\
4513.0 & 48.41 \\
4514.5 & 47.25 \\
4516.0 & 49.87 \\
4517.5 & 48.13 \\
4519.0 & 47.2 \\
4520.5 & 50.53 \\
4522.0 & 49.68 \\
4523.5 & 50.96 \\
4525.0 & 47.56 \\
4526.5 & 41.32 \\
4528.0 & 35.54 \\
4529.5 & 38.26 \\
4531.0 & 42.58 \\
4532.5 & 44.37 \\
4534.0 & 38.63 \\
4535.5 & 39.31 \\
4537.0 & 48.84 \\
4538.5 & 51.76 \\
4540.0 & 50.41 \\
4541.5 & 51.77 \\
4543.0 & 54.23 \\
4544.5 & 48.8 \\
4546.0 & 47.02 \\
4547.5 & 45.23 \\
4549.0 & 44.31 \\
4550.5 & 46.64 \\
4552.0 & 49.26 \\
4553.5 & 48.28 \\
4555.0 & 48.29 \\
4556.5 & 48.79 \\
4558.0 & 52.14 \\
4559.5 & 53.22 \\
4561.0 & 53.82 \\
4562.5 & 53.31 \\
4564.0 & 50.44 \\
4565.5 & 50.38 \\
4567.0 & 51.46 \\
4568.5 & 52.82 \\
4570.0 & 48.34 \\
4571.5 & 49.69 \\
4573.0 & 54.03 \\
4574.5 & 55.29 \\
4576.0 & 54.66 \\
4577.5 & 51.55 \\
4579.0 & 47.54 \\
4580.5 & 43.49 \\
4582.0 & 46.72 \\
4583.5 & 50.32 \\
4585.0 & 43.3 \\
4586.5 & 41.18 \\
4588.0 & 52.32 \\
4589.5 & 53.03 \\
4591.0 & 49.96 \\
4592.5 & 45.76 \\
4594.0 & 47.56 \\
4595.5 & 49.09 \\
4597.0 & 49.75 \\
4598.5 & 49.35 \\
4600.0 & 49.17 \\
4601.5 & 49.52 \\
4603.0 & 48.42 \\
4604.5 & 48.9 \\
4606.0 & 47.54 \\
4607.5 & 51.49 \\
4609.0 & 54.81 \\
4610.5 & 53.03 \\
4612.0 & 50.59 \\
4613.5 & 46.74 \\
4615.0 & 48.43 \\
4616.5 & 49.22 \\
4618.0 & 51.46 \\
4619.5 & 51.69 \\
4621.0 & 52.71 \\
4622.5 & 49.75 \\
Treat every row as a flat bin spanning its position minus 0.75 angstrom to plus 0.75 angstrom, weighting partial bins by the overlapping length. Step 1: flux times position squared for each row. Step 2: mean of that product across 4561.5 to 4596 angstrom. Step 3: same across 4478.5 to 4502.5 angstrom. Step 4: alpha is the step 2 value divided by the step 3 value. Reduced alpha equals 1.1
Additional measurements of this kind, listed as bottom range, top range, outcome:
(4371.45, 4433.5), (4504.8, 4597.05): 1.38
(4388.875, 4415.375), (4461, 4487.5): 1.27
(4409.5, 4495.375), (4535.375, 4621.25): 1.21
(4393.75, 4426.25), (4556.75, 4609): 1.37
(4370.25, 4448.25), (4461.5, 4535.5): 1.26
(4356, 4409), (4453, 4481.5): 1.23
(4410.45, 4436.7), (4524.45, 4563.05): 1.22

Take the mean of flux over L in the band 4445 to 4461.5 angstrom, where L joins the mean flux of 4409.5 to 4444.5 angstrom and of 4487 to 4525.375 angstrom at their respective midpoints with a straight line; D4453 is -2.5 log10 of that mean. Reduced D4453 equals 0.06 mag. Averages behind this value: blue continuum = 41.4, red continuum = 48.7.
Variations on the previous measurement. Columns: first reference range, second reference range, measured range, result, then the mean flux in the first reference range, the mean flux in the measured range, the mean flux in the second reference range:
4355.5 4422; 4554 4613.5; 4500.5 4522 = -0.11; 38.3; 50.6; 50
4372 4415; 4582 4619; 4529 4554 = -0.02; 36.1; 46.5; 49.2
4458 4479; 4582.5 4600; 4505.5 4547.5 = -0.02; 45.5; 47.7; 48.3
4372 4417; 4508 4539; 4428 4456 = -0.05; 36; 41.8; 46.6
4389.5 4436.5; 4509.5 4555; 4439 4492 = -0.05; 39.1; 44.6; 47.1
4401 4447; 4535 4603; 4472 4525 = -0.08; 40.2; 48.6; 49.4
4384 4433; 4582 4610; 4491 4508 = -0.10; 38.6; 47.7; 48.9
